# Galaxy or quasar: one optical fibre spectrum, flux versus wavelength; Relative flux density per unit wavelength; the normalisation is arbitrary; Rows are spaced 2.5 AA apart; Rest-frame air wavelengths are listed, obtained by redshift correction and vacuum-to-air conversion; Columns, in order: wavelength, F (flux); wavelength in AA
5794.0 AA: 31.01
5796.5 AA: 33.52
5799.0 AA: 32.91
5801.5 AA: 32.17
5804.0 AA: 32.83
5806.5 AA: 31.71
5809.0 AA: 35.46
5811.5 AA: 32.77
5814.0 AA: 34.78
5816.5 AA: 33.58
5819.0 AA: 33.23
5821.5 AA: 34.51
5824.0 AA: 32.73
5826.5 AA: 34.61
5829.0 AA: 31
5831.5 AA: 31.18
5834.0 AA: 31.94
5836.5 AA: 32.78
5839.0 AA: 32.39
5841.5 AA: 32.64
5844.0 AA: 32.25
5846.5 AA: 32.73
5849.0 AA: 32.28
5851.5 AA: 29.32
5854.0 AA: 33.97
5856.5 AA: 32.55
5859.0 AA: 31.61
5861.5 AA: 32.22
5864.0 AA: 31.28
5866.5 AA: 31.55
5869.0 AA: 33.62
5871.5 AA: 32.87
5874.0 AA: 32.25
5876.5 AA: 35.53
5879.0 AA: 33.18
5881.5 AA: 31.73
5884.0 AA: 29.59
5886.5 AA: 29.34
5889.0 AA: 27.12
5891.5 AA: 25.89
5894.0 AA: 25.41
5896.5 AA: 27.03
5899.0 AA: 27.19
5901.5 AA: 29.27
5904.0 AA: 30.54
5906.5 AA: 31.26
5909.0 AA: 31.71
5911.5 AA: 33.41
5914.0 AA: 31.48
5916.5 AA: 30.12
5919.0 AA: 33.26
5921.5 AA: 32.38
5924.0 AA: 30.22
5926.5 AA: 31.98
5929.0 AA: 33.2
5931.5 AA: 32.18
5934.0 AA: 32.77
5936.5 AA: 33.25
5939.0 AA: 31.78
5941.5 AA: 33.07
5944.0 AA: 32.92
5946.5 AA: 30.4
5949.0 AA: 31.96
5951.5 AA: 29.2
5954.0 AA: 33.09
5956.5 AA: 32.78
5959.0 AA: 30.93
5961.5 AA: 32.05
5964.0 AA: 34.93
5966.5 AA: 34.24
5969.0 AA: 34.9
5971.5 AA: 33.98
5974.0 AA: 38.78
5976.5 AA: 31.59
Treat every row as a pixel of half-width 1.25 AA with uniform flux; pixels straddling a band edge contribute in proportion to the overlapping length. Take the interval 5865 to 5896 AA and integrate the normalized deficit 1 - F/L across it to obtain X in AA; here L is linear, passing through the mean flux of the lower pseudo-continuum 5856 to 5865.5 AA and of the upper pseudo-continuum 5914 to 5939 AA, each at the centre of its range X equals 1.3 AA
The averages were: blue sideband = 31.9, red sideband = 32.1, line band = 30.6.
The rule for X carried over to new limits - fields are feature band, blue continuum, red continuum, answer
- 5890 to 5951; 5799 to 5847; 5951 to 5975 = 4.5 AA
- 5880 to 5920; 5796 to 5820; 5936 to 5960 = 3.4 AA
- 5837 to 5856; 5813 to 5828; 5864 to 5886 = 0.5 AA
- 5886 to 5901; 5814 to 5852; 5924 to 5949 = 2.5 AA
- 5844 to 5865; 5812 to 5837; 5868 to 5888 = 0.3 AA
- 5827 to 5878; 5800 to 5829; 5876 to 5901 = -2.0 AA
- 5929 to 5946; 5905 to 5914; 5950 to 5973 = 0.0 AA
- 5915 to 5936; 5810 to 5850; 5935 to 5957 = 0.1 AA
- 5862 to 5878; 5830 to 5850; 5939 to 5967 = -0.3 AA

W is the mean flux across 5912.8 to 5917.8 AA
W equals 30.8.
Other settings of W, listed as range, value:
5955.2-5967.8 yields 33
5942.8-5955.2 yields 31.5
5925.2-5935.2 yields 32.5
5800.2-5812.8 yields 33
